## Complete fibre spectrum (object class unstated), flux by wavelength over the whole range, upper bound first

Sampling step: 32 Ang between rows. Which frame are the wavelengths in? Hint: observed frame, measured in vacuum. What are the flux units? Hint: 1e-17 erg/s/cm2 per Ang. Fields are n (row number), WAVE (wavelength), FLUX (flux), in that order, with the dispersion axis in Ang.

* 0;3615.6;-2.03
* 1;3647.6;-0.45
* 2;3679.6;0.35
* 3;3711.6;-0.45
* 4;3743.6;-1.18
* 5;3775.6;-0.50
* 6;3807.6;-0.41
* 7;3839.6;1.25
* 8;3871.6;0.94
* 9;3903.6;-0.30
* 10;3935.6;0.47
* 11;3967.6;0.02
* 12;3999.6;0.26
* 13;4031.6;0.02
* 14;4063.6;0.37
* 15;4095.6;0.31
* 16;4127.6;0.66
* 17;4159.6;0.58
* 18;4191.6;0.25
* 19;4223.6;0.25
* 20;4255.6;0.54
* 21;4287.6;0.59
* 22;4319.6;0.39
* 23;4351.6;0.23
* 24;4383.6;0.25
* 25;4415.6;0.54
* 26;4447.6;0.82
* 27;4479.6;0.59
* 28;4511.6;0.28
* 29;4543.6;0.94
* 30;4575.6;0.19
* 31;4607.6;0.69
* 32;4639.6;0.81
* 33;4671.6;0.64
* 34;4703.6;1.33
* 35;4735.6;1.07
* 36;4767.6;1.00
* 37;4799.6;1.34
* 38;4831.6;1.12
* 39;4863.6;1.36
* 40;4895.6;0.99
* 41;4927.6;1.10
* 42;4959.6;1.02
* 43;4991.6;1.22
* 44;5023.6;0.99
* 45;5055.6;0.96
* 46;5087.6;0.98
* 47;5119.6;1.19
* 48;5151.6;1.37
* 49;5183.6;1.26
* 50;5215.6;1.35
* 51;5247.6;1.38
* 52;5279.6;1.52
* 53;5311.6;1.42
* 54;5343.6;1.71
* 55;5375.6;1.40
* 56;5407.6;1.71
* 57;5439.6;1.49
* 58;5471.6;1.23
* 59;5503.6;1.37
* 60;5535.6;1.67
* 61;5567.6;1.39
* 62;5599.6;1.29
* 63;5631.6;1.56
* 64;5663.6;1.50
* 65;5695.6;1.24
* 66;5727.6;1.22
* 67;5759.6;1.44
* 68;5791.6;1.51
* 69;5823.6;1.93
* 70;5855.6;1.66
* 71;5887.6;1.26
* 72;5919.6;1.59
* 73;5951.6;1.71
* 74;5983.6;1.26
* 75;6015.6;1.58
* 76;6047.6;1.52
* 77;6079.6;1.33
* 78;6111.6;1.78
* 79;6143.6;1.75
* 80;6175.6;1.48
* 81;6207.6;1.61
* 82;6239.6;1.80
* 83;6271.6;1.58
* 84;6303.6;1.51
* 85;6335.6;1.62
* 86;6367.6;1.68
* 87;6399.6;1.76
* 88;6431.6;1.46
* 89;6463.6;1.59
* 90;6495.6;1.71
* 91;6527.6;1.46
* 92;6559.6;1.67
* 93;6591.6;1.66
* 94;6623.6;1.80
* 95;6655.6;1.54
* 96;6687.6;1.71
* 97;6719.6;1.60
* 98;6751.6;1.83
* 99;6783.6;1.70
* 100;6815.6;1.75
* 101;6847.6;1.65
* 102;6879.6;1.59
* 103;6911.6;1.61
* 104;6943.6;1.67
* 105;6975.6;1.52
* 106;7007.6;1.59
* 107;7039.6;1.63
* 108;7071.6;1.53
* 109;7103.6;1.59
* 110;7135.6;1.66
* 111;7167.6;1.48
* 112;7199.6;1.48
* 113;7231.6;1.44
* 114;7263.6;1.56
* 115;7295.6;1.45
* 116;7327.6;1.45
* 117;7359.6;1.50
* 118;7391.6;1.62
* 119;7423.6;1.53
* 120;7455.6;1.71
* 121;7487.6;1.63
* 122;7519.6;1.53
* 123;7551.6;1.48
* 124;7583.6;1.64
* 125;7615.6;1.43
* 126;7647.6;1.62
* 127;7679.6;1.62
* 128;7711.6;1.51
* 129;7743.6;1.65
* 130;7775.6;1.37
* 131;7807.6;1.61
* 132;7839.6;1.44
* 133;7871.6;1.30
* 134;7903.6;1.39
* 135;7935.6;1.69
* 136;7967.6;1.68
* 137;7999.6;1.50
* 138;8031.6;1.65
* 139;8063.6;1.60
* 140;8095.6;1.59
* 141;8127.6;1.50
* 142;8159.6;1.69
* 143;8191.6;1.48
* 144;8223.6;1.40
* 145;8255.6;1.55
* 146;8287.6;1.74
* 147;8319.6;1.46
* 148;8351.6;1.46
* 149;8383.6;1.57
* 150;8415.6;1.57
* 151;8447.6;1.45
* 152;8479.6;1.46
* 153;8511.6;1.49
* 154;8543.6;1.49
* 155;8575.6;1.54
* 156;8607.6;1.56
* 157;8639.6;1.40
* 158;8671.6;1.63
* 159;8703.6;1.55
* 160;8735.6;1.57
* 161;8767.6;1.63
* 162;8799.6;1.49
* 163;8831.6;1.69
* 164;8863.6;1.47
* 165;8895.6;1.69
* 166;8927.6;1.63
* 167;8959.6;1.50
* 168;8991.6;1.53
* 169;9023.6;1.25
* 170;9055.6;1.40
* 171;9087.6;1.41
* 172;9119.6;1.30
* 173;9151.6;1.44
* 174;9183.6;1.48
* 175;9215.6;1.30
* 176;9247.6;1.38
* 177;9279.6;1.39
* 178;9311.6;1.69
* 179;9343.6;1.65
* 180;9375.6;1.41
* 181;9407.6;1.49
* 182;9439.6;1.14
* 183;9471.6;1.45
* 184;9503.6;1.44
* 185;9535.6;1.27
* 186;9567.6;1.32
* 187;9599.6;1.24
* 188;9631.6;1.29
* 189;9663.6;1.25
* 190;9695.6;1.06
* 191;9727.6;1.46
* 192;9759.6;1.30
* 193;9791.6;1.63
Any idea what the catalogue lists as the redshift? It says 0.17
